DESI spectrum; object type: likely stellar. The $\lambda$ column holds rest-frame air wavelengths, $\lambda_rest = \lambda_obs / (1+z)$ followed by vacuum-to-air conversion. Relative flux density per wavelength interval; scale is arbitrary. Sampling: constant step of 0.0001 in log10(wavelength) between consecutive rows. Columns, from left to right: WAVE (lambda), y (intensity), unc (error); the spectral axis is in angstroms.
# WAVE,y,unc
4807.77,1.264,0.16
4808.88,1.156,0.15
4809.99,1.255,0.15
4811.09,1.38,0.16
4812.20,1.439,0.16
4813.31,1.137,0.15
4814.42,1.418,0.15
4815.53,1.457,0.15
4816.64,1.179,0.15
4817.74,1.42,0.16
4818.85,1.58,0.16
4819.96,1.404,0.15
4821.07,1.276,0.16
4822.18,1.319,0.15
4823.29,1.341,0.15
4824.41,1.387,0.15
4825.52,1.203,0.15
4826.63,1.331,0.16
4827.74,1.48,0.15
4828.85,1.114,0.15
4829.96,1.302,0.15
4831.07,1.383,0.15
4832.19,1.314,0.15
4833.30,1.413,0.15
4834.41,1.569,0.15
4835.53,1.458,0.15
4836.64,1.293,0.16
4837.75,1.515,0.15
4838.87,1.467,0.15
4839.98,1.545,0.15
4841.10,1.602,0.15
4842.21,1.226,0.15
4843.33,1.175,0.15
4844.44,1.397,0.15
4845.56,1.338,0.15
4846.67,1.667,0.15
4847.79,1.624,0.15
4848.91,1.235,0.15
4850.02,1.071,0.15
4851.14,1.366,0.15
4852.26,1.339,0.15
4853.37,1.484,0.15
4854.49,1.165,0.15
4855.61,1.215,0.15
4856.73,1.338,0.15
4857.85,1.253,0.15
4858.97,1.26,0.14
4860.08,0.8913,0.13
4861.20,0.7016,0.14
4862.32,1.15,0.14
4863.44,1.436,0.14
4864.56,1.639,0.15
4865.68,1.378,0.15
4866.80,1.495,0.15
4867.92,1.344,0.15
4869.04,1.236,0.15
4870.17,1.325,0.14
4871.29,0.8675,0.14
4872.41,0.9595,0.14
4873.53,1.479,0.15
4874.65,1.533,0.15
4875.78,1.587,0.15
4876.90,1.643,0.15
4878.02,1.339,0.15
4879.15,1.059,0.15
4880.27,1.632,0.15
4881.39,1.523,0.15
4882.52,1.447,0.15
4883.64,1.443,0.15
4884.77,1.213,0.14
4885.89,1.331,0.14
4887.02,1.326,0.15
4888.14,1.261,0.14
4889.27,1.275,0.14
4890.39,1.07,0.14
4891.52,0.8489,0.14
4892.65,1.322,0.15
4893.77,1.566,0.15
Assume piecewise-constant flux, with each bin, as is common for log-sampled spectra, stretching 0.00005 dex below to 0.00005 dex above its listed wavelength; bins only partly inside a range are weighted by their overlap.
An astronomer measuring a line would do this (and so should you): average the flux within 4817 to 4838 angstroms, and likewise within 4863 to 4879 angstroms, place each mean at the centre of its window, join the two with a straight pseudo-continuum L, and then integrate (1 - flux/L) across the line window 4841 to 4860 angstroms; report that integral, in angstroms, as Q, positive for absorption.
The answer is 0.7 angstroms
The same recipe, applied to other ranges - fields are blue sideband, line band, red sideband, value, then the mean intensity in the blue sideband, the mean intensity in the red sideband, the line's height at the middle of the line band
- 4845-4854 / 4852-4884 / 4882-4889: 1.0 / 1.39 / 1.33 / 1.36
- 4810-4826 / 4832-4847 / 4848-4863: -1.9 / 1.35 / 1.2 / 1.27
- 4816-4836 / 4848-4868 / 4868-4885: 1.3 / 1.36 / 1.35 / 1.36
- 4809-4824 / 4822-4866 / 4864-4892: 0.2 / 1.35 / 1.33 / 1.34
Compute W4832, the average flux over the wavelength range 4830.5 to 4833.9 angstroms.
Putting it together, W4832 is 1.37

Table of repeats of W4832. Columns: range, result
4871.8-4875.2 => 1.32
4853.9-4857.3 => 1.24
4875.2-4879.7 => 1.41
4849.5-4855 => 1.29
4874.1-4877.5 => 1.58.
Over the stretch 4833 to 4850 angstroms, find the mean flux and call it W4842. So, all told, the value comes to 1.42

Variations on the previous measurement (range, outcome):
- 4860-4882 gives 1.32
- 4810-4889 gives 1.34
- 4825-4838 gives 1.36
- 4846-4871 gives 1.3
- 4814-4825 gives 1.38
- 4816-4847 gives 1.38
